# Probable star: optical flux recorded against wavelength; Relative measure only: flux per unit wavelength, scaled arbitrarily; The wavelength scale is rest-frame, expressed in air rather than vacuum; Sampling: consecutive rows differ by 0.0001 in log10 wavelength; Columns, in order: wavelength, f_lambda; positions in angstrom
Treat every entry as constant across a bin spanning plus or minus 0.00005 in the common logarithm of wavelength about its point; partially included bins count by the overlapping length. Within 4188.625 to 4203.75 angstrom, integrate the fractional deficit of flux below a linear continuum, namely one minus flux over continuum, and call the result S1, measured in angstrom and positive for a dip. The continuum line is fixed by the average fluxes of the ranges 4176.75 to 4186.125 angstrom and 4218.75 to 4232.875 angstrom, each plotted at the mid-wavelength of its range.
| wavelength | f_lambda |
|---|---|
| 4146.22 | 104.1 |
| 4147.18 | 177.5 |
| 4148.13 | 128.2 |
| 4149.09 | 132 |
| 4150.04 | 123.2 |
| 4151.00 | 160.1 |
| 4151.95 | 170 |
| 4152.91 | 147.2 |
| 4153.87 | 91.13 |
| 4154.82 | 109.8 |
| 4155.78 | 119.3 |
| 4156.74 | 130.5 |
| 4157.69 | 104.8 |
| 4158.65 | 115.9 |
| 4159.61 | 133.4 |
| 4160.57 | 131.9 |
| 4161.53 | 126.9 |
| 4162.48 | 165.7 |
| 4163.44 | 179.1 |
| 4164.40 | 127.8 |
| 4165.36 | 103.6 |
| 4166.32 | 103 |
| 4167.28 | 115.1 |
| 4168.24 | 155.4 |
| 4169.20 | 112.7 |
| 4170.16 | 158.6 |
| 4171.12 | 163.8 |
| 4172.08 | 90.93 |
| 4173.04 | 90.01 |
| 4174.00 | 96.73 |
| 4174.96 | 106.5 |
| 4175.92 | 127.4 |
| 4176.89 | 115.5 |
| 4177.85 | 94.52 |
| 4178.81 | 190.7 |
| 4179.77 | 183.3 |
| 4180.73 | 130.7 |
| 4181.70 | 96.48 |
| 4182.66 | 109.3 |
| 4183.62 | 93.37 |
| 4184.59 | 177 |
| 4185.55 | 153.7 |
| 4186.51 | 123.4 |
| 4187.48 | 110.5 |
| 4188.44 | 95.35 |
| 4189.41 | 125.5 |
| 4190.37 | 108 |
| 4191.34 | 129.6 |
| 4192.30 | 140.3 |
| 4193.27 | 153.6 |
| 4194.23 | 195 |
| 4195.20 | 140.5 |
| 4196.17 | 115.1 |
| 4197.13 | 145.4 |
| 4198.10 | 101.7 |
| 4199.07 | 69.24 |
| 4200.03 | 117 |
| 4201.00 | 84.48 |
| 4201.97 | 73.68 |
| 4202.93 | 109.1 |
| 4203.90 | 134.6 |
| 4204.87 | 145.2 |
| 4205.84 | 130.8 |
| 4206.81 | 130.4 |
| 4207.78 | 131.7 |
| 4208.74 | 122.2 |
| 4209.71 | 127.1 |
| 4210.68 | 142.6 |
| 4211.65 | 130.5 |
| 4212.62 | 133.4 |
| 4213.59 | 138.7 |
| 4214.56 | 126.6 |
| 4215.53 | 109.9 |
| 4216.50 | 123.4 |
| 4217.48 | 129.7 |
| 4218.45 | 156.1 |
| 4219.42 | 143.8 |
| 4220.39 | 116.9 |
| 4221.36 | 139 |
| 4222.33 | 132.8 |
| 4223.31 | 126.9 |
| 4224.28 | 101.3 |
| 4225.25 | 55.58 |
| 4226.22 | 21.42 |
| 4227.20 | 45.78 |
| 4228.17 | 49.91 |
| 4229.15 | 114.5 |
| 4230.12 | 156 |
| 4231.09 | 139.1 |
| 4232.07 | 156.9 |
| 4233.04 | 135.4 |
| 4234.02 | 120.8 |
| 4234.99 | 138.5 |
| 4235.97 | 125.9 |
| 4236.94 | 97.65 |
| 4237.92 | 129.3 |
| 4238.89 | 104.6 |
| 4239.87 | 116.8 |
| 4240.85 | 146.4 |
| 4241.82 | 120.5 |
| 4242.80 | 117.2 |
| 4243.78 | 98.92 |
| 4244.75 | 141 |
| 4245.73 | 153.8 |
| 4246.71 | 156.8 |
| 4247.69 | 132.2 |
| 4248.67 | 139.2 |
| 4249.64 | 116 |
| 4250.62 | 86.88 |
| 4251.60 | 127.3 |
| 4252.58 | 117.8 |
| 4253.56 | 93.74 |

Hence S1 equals 0.7 angstrom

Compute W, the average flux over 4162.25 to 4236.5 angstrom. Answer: 123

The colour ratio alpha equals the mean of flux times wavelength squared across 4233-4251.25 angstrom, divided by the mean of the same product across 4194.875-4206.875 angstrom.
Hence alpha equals 1.11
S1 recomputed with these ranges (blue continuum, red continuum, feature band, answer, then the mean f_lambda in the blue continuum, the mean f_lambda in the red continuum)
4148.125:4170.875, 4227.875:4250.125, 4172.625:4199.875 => 0.9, 131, 127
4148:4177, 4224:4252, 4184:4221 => -2.0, 127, 115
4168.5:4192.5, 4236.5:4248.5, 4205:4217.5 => -0.4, 125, 127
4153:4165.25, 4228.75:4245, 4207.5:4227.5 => 1.5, 128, 127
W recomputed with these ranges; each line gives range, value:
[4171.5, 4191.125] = 121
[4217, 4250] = 120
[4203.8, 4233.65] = 121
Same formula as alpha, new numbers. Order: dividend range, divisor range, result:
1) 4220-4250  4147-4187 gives 0.94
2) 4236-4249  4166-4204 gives 1.06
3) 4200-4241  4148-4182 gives 0.95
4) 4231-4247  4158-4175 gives 1.05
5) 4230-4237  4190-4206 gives 1.11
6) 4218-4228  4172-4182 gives 0.86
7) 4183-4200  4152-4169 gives 1.01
